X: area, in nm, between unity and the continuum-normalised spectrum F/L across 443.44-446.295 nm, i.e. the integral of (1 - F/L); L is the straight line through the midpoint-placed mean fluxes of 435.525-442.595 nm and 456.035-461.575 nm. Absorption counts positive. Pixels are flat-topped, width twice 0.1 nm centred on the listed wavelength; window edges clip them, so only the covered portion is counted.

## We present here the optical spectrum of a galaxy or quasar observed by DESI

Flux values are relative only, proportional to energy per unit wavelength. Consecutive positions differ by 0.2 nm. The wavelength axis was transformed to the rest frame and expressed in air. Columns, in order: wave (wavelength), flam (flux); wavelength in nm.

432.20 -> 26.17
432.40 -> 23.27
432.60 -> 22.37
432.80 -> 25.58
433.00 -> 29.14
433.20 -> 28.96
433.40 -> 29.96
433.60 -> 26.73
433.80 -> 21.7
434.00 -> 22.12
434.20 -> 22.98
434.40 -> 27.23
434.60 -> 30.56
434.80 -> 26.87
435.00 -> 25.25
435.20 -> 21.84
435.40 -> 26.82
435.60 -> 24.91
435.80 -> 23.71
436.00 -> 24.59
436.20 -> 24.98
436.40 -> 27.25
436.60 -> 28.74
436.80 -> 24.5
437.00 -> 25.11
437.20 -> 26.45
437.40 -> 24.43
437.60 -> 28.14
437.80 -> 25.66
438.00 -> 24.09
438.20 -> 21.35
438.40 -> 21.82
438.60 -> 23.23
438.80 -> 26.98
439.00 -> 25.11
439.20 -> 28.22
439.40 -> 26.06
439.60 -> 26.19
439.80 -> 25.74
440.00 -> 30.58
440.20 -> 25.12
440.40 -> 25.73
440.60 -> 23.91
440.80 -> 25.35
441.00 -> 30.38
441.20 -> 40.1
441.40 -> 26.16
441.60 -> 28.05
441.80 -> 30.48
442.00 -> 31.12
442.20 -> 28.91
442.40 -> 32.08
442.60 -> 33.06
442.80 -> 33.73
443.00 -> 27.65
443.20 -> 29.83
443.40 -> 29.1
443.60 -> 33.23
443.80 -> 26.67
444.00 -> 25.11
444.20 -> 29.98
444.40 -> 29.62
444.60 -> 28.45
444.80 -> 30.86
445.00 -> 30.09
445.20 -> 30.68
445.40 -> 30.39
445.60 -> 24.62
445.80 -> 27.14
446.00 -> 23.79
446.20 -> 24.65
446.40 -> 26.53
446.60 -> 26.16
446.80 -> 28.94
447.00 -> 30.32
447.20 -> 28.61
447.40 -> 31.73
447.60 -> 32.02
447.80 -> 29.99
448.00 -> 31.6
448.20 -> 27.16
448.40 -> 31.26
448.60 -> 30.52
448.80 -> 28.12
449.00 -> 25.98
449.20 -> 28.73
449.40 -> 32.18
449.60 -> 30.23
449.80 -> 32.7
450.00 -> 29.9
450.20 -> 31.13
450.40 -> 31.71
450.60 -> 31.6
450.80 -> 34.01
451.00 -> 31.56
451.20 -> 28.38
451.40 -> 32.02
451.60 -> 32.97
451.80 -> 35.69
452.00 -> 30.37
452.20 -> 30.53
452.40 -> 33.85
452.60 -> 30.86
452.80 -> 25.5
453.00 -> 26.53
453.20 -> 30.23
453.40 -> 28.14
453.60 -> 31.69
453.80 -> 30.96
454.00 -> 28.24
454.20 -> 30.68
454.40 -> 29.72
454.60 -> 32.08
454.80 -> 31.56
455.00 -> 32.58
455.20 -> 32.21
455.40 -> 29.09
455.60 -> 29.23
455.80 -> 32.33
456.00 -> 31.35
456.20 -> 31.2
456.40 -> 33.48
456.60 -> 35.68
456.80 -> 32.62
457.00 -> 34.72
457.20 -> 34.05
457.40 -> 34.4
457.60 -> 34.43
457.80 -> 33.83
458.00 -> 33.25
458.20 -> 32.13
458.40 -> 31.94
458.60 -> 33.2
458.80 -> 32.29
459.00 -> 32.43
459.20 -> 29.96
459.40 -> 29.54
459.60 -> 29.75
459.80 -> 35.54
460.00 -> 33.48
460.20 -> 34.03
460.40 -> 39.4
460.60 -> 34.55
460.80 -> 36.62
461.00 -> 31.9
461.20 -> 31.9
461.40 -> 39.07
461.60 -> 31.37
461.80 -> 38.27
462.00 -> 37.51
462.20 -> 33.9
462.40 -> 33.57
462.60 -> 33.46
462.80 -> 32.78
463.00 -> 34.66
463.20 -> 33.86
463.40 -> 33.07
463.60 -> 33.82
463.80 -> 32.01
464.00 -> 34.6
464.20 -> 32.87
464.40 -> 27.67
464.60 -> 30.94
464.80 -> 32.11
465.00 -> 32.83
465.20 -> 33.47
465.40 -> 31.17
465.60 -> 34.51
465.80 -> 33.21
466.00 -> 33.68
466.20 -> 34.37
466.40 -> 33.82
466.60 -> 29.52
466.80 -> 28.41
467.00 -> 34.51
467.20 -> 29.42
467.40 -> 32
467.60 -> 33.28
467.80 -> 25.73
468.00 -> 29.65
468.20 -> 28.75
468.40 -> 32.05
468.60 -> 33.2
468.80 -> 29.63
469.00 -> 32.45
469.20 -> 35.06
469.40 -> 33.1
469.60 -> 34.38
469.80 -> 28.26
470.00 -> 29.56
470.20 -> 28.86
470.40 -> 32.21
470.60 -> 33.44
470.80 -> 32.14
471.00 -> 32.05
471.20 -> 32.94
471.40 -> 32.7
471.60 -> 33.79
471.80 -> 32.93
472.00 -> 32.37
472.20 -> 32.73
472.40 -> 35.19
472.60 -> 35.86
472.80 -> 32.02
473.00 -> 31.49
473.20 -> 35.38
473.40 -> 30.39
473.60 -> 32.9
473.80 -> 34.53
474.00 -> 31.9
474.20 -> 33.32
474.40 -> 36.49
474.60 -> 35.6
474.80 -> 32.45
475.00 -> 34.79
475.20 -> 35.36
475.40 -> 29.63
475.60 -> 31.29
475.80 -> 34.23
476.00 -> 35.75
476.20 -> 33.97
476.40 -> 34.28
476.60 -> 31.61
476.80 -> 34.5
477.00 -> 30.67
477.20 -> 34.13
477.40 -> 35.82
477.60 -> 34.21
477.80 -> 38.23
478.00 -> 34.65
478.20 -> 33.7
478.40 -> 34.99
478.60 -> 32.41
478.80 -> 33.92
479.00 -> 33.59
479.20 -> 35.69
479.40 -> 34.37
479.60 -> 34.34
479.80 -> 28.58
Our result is 0.05 nm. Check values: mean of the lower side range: 26.8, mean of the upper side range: 33.5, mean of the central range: 28.3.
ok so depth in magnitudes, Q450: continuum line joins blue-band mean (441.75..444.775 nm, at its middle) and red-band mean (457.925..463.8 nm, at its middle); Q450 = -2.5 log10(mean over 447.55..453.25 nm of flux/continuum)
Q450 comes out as 0.030 mag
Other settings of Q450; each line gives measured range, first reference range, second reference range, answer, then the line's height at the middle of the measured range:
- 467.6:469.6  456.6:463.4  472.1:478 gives 0.08 mag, 33.8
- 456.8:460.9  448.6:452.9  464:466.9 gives -0.06 mag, 31.6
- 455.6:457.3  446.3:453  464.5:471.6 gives -0.07 mag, 30.9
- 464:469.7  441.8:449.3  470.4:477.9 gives 0.02 mag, 32.4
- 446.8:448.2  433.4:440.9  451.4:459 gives -0.05 mag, 29.1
